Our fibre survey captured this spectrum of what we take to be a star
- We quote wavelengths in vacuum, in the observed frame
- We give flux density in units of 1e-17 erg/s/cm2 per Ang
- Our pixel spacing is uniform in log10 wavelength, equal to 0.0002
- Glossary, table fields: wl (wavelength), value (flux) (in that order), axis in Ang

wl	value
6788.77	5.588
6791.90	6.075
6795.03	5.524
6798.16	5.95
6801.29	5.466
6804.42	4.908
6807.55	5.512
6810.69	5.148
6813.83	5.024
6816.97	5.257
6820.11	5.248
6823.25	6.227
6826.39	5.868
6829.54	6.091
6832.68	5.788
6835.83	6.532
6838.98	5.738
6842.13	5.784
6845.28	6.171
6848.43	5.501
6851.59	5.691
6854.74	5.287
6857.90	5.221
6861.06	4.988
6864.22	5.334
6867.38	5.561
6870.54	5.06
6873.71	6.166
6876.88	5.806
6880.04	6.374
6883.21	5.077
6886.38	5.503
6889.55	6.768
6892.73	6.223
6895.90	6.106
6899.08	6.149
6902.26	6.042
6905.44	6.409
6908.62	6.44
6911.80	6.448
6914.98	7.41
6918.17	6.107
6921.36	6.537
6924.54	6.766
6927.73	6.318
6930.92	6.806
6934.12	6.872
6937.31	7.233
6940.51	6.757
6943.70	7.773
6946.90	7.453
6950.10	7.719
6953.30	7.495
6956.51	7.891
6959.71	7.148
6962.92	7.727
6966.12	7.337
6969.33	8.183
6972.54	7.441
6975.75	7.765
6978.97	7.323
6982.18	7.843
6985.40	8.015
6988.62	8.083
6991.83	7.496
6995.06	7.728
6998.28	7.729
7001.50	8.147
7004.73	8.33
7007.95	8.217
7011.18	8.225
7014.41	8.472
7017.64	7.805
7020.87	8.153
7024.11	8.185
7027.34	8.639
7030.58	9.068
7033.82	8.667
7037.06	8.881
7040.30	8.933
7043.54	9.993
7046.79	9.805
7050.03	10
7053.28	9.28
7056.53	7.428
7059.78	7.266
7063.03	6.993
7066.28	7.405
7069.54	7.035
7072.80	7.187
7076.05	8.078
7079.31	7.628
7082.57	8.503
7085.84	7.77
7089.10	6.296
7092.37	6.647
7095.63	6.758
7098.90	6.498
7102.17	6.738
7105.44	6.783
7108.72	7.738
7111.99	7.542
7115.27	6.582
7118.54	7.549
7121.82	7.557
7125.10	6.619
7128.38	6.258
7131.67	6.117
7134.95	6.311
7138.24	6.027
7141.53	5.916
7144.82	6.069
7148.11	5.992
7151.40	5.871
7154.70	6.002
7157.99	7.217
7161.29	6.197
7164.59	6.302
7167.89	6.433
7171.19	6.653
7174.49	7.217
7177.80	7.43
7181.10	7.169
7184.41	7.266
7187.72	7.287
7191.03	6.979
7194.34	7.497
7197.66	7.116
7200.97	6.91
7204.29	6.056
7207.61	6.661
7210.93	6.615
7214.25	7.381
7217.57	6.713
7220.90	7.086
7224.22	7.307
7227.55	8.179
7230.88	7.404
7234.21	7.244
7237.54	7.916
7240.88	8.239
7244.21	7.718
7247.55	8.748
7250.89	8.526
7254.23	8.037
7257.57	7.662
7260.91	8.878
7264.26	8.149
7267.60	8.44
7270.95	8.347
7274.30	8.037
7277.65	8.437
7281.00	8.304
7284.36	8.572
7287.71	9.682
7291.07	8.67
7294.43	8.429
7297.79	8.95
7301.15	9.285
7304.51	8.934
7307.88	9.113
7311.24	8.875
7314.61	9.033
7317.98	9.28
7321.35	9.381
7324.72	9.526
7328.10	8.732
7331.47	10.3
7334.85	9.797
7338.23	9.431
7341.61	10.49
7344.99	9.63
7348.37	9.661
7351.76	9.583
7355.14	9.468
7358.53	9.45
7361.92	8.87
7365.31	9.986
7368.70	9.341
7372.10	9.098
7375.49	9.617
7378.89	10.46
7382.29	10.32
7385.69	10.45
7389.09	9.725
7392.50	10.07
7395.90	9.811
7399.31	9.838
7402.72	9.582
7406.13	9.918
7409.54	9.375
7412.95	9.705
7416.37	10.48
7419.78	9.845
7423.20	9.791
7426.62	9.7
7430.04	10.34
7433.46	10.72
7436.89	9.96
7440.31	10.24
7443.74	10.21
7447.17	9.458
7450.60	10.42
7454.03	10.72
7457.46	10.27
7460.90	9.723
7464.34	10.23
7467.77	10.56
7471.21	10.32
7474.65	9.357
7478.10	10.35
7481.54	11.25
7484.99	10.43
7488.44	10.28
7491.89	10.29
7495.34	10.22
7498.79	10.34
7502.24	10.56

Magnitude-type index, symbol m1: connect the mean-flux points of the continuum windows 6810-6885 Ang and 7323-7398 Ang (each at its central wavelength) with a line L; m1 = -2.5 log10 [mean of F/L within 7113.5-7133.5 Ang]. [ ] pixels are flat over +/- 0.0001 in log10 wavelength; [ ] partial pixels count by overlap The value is 0.16 mag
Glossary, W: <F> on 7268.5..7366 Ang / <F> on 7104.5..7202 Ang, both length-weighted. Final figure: 1.36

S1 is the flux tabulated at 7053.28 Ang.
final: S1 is 9.28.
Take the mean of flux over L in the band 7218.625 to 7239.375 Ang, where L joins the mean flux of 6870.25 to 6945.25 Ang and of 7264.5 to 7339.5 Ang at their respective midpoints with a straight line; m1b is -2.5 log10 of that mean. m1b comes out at 0.13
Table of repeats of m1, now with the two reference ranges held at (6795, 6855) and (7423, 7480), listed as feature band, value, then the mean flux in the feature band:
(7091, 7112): 0.11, 6.92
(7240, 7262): 0.06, 8.24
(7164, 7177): 0.21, 6.73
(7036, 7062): -0.22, 8.91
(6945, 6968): -0.15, 7.55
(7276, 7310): 0.02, 8.84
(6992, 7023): -0.16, 8.06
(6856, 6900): 0.06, 5.73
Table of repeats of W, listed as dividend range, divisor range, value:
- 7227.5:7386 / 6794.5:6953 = 1.48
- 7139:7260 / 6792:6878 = 1.27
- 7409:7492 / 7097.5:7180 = 1.53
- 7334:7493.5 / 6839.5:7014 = 1.47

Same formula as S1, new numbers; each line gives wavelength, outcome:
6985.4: 8.015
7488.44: 10.28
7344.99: 9.63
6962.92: 7.727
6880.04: 6.374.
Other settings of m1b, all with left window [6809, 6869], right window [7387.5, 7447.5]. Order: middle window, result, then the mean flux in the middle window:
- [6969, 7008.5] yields -0.17 mag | 7.85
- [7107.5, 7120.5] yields 0.05 mag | 7.35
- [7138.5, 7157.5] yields 0.29 mag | 6.05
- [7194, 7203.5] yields 0.18 mag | 7.02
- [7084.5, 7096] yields 0.09 mag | 6.86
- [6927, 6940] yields -0.09 mag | 6.83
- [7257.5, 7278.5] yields 0.06 mag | 8.32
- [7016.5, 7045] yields -0.23 mag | 8.71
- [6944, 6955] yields -0.18 mag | 7.58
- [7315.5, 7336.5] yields -0.03 mag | 9.48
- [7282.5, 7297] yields 0.02 mag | 8.84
